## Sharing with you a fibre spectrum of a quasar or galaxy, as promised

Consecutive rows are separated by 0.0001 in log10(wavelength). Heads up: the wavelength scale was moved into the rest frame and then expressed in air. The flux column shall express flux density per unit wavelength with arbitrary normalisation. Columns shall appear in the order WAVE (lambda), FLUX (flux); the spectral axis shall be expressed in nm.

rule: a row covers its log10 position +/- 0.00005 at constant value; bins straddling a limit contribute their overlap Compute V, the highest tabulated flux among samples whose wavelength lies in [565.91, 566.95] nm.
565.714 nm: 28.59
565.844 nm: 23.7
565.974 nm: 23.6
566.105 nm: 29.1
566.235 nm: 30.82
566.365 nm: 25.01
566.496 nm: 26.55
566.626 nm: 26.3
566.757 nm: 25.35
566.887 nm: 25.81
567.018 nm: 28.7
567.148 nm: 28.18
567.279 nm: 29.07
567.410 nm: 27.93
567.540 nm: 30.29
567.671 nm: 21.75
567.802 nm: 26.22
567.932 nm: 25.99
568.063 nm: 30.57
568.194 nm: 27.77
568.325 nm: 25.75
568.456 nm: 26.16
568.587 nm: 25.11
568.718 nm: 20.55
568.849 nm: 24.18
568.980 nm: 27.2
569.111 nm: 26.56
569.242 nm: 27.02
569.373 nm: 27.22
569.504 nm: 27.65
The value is 30.82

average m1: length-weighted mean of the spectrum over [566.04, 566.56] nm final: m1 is 27.9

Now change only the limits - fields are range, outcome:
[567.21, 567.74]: 27.2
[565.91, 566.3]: 27.8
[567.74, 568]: 26.2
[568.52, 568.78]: 22.9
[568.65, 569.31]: 25.1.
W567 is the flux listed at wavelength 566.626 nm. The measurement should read 26.3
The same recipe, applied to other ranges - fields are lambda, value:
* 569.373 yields 27.22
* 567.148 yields 28.18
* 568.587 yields 25.11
